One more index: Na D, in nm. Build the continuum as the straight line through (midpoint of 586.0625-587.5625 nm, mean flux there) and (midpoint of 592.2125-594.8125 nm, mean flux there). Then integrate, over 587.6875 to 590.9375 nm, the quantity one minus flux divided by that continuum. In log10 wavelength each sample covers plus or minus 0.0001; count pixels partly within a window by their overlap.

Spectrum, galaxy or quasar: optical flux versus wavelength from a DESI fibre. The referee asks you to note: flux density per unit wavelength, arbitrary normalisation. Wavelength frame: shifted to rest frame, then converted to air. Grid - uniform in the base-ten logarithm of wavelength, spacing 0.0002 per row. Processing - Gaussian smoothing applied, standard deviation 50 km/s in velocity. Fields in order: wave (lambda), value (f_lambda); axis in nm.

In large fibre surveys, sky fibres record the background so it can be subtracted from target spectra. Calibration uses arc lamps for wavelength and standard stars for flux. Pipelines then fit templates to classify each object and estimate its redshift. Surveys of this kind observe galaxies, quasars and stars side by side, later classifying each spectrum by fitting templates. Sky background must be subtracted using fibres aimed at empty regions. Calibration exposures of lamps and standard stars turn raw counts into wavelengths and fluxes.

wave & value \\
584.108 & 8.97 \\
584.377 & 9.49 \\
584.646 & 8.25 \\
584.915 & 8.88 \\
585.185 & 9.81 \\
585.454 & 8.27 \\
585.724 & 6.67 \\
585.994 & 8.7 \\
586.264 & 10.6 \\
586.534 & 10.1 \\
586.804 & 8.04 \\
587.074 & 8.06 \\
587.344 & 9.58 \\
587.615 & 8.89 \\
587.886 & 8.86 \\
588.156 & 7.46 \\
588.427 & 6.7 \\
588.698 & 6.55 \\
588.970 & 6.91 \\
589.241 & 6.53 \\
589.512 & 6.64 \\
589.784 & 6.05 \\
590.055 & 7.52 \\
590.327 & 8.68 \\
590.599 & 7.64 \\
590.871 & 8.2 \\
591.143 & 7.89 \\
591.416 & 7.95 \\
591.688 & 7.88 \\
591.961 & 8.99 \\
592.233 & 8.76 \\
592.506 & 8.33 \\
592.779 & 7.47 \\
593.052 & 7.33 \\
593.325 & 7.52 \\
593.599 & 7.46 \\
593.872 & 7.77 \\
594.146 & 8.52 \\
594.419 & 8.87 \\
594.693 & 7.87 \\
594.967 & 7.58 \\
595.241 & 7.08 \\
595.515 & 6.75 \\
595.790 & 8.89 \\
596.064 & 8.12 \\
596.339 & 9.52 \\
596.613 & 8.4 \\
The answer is 0.53 nm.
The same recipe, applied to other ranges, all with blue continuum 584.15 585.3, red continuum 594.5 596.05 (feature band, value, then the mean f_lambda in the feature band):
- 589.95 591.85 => 0.07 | 7.98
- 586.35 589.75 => 0.32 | 7.84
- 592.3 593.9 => 0.06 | 7.68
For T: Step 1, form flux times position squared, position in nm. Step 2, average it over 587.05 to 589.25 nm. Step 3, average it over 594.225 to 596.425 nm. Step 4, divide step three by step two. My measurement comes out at 1.06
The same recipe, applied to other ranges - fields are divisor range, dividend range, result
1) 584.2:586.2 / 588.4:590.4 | 0.81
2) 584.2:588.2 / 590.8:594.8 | 0.93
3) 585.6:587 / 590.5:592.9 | 0.94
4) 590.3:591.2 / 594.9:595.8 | 0.93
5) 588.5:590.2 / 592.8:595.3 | 1.18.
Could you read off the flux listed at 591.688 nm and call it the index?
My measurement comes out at 7.88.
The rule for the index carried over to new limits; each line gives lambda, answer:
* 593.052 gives 7.33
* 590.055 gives 7.52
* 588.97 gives 6.91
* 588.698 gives 6.55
